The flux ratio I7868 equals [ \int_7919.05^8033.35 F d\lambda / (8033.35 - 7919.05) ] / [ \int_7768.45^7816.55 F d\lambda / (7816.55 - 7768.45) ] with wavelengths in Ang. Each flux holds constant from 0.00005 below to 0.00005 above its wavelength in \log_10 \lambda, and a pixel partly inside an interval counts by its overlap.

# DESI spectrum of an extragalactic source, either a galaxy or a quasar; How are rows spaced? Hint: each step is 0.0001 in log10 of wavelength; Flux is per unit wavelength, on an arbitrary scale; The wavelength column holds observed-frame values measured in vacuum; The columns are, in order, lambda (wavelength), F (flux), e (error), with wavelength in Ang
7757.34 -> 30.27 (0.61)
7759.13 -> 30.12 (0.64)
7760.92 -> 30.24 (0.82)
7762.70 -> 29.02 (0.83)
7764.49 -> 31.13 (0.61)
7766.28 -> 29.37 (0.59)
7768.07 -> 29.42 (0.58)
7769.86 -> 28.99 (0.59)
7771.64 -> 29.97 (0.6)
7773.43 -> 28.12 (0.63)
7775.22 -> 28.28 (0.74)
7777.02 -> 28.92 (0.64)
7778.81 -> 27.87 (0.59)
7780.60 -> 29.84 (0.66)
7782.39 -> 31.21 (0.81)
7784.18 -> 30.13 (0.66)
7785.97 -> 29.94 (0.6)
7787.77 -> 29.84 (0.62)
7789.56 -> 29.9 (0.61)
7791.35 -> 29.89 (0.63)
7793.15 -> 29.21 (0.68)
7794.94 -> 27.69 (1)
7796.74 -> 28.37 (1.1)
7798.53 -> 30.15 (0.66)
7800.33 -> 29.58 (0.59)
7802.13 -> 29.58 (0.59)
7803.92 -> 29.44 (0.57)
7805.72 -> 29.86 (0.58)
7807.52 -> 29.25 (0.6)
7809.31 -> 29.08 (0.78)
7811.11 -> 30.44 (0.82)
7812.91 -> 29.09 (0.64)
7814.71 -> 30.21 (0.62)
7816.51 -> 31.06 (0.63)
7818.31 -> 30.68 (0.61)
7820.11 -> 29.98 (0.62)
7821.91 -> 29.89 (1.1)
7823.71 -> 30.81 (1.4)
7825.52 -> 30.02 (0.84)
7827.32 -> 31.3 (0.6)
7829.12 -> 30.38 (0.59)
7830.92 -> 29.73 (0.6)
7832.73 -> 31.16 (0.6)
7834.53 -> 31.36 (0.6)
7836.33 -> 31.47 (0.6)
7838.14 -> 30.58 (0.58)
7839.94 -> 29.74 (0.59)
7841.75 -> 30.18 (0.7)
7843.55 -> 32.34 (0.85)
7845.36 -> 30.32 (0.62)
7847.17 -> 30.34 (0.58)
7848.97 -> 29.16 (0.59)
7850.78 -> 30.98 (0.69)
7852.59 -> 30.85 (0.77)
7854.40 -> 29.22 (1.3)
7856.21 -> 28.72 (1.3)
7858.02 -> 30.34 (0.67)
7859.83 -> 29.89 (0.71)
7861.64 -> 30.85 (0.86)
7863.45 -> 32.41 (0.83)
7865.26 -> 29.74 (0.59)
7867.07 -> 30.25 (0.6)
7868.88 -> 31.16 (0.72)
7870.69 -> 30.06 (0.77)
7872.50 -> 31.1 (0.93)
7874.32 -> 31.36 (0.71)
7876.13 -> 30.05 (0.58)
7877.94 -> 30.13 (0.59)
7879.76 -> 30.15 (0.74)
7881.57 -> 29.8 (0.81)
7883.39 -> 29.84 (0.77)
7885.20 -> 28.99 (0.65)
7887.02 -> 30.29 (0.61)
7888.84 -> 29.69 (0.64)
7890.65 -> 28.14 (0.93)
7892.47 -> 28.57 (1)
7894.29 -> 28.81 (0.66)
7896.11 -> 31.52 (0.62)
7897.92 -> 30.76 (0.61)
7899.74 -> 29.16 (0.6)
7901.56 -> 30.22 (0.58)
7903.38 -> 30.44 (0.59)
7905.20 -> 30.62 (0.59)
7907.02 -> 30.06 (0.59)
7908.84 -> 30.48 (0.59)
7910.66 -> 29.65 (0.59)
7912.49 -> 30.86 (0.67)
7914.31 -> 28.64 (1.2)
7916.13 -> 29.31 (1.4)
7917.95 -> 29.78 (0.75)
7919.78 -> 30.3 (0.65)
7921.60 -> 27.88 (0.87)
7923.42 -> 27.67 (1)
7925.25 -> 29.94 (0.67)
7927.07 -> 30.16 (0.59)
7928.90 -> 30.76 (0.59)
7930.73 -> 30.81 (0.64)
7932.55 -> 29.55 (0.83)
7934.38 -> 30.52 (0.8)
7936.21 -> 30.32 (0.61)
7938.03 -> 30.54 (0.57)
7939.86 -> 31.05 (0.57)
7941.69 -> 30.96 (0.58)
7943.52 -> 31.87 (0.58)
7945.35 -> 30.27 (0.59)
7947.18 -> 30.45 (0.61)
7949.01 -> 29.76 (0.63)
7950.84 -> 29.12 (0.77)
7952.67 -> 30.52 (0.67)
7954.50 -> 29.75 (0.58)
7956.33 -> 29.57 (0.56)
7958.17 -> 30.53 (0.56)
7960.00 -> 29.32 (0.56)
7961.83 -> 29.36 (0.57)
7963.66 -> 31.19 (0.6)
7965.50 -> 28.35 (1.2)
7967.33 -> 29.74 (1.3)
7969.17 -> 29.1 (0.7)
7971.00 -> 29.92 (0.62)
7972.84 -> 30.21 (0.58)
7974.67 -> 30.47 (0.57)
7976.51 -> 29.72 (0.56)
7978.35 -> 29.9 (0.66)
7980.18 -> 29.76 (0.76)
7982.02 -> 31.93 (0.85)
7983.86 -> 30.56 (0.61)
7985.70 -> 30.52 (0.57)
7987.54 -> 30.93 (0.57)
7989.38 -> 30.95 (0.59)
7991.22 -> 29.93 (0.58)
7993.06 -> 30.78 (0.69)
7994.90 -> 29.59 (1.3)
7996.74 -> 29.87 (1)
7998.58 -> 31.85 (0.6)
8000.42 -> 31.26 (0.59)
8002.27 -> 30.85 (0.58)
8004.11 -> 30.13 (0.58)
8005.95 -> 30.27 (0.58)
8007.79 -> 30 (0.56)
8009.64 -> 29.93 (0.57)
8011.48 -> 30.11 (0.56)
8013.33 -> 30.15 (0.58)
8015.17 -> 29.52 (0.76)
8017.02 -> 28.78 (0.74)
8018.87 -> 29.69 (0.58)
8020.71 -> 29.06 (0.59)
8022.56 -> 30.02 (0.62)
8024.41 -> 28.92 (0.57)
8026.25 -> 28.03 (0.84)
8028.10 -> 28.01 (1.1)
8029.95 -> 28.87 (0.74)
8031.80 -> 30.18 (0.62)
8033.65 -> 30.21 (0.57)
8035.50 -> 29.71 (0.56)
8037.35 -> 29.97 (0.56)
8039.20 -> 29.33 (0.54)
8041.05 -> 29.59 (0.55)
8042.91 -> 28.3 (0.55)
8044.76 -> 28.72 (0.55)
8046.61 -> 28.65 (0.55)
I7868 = 1.02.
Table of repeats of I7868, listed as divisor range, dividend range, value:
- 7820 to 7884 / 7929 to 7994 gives 0.99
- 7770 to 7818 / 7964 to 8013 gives 1.03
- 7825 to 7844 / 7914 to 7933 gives 0.96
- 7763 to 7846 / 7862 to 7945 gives 1.01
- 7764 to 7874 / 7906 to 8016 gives 1.00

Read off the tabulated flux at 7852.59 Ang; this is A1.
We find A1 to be 30.85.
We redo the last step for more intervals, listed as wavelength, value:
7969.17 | 29.1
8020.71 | 29.06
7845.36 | 30.32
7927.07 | 30.16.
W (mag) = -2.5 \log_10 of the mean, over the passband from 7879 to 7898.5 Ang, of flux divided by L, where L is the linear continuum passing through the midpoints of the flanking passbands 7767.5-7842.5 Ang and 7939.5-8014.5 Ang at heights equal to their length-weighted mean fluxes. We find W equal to 0.01 mag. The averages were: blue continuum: 29.8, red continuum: 30.2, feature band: 29.7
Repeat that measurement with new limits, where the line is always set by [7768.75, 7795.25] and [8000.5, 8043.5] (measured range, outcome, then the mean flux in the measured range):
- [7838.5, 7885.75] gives -0.03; 30.3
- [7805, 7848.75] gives -0.04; 30.4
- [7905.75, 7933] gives -0.01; 29.7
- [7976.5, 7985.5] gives -0.03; 30.4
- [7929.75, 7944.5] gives -0.04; 30.7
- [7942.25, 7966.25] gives -0.02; 30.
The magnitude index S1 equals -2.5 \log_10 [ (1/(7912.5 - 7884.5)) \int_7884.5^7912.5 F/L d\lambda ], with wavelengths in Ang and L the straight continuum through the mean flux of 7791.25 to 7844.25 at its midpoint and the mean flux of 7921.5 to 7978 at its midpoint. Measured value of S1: 0.01 mag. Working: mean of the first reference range 30.1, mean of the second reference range 30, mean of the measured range 29.9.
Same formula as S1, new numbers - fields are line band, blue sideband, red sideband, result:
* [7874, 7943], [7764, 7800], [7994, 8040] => -0.01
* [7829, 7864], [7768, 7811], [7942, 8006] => -0.03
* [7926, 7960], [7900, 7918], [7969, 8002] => -0.01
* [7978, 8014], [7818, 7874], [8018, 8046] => -0.04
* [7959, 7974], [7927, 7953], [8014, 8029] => 0.01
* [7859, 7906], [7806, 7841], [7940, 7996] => 0.00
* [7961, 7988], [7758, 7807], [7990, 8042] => -0.01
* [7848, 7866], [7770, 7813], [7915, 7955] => -0.02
